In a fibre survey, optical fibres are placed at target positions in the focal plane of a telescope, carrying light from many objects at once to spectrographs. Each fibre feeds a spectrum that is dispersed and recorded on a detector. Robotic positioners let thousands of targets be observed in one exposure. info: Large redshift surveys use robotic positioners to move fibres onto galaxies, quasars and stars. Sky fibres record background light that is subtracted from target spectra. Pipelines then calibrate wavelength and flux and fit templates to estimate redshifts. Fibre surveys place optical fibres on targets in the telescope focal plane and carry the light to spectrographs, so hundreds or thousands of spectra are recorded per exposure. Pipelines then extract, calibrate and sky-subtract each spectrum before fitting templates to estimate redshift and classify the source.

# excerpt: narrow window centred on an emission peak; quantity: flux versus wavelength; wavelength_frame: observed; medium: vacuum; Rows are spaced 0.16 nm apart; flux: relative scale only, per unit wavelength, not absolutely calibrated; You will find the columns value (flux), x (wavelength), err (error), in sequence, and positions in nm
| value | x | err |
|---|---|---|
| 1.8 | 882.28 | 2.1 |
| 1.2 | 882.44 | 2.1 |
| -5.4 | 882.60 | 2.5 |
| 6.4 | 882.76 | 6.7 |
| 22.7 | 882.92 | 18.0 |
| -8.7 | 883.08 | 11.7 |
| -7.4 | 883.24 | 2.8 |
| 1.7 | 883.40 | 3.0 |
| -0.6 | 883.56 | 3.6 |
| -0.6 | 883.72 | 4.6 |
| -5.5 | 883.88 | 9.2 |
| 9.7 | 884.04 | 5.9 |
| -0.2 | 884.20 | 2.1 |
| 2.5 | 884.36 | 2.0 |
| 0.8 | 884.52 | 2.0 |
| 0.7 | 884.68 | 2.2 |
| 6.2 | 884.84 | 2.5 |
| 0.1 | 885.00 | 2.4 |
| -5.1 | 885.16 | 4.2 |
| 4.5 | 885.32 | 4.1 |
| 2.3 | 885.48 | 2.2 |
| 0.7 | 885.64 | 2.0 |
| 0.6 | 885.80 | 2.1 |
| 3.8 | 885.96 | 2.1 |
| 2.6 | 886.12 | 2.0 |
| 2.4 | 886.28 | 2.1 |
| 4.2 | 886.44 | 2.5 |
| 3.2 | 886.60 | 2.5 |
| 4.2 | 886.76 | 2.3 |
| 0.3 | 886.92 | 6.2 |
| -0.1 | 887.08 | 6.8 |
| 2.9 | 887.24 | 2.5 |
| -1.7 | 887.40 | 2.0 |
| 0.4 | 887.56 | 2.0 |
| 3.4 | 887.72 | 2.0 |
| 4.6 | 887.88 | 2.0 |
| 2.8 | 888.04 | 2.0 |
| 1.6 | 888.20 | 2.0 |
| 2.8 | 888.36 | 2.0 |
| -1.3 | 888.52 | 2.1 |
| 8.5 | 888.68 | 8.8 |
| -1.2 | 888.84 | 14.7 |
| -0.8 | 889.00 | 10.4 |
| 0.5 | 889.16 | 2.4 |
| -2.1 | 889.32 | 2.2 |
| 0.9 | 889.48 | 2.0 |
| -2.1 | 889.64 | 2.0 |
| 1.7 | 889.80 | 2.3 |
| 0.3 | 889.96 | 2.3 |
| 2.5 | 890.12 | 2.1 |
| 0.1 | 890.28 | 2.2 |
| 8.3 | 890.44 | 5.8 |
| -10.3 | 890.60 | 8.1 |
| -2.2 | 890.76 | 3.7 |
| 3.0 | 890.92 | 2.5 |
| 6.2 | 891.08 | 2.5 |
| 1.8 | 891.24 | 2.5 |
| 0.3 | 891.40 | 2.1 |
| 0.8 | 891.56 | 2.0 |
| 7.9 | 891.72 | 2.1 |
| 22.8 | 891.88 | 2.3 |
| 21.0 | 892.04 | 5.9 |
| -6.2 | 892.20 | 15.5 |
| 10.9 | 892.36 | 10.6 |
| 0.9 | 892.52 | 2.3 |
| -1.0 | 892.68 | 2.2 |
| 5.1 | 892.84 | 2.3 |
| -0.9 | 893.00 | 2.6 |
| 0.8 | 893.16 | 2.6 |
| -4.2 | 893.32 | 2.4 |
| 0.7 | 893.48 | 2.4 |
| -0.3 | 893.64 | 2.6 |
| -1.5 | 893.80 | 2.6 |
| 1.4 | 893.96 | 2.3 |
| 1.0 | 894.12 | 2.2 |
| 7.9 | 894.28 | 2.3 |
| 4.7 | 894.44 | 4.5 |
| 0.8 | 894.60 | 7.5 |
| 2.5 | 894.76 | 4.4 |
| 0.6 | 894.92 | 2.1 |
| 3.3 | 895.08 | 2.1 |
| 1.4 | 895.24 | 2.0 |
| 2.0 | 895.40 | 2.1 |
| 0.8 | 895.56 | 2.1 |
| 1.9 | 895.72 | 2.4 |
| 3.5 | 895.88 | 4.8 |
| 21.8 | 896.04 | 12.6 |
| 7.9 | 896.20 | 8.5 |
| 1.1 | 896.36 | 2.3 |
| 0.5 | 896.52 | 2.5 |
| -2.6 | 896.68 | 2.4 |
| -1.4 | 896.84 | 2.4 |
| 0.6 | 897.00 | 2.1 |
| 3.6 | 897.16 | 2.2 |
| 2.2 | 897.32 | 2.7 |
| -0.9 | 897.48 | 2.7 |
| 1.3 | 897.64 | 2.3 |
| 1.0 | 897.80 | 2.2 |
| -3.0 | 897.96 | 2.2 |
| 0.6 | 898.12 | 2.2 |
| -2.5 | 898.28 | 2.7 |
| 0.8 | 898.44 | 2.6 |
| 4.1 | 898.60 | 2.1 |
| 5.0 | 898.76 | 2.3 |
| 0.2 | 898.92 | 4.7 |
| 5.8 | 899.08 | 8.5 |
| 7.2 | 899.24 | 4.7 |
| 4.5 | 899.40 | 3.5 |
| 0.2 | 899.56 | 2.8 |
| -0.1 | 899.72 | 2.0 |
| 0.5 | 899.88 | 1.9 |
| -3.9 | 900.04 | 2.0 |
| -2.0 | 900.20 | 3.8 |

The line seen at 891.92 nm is H-beta 4861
